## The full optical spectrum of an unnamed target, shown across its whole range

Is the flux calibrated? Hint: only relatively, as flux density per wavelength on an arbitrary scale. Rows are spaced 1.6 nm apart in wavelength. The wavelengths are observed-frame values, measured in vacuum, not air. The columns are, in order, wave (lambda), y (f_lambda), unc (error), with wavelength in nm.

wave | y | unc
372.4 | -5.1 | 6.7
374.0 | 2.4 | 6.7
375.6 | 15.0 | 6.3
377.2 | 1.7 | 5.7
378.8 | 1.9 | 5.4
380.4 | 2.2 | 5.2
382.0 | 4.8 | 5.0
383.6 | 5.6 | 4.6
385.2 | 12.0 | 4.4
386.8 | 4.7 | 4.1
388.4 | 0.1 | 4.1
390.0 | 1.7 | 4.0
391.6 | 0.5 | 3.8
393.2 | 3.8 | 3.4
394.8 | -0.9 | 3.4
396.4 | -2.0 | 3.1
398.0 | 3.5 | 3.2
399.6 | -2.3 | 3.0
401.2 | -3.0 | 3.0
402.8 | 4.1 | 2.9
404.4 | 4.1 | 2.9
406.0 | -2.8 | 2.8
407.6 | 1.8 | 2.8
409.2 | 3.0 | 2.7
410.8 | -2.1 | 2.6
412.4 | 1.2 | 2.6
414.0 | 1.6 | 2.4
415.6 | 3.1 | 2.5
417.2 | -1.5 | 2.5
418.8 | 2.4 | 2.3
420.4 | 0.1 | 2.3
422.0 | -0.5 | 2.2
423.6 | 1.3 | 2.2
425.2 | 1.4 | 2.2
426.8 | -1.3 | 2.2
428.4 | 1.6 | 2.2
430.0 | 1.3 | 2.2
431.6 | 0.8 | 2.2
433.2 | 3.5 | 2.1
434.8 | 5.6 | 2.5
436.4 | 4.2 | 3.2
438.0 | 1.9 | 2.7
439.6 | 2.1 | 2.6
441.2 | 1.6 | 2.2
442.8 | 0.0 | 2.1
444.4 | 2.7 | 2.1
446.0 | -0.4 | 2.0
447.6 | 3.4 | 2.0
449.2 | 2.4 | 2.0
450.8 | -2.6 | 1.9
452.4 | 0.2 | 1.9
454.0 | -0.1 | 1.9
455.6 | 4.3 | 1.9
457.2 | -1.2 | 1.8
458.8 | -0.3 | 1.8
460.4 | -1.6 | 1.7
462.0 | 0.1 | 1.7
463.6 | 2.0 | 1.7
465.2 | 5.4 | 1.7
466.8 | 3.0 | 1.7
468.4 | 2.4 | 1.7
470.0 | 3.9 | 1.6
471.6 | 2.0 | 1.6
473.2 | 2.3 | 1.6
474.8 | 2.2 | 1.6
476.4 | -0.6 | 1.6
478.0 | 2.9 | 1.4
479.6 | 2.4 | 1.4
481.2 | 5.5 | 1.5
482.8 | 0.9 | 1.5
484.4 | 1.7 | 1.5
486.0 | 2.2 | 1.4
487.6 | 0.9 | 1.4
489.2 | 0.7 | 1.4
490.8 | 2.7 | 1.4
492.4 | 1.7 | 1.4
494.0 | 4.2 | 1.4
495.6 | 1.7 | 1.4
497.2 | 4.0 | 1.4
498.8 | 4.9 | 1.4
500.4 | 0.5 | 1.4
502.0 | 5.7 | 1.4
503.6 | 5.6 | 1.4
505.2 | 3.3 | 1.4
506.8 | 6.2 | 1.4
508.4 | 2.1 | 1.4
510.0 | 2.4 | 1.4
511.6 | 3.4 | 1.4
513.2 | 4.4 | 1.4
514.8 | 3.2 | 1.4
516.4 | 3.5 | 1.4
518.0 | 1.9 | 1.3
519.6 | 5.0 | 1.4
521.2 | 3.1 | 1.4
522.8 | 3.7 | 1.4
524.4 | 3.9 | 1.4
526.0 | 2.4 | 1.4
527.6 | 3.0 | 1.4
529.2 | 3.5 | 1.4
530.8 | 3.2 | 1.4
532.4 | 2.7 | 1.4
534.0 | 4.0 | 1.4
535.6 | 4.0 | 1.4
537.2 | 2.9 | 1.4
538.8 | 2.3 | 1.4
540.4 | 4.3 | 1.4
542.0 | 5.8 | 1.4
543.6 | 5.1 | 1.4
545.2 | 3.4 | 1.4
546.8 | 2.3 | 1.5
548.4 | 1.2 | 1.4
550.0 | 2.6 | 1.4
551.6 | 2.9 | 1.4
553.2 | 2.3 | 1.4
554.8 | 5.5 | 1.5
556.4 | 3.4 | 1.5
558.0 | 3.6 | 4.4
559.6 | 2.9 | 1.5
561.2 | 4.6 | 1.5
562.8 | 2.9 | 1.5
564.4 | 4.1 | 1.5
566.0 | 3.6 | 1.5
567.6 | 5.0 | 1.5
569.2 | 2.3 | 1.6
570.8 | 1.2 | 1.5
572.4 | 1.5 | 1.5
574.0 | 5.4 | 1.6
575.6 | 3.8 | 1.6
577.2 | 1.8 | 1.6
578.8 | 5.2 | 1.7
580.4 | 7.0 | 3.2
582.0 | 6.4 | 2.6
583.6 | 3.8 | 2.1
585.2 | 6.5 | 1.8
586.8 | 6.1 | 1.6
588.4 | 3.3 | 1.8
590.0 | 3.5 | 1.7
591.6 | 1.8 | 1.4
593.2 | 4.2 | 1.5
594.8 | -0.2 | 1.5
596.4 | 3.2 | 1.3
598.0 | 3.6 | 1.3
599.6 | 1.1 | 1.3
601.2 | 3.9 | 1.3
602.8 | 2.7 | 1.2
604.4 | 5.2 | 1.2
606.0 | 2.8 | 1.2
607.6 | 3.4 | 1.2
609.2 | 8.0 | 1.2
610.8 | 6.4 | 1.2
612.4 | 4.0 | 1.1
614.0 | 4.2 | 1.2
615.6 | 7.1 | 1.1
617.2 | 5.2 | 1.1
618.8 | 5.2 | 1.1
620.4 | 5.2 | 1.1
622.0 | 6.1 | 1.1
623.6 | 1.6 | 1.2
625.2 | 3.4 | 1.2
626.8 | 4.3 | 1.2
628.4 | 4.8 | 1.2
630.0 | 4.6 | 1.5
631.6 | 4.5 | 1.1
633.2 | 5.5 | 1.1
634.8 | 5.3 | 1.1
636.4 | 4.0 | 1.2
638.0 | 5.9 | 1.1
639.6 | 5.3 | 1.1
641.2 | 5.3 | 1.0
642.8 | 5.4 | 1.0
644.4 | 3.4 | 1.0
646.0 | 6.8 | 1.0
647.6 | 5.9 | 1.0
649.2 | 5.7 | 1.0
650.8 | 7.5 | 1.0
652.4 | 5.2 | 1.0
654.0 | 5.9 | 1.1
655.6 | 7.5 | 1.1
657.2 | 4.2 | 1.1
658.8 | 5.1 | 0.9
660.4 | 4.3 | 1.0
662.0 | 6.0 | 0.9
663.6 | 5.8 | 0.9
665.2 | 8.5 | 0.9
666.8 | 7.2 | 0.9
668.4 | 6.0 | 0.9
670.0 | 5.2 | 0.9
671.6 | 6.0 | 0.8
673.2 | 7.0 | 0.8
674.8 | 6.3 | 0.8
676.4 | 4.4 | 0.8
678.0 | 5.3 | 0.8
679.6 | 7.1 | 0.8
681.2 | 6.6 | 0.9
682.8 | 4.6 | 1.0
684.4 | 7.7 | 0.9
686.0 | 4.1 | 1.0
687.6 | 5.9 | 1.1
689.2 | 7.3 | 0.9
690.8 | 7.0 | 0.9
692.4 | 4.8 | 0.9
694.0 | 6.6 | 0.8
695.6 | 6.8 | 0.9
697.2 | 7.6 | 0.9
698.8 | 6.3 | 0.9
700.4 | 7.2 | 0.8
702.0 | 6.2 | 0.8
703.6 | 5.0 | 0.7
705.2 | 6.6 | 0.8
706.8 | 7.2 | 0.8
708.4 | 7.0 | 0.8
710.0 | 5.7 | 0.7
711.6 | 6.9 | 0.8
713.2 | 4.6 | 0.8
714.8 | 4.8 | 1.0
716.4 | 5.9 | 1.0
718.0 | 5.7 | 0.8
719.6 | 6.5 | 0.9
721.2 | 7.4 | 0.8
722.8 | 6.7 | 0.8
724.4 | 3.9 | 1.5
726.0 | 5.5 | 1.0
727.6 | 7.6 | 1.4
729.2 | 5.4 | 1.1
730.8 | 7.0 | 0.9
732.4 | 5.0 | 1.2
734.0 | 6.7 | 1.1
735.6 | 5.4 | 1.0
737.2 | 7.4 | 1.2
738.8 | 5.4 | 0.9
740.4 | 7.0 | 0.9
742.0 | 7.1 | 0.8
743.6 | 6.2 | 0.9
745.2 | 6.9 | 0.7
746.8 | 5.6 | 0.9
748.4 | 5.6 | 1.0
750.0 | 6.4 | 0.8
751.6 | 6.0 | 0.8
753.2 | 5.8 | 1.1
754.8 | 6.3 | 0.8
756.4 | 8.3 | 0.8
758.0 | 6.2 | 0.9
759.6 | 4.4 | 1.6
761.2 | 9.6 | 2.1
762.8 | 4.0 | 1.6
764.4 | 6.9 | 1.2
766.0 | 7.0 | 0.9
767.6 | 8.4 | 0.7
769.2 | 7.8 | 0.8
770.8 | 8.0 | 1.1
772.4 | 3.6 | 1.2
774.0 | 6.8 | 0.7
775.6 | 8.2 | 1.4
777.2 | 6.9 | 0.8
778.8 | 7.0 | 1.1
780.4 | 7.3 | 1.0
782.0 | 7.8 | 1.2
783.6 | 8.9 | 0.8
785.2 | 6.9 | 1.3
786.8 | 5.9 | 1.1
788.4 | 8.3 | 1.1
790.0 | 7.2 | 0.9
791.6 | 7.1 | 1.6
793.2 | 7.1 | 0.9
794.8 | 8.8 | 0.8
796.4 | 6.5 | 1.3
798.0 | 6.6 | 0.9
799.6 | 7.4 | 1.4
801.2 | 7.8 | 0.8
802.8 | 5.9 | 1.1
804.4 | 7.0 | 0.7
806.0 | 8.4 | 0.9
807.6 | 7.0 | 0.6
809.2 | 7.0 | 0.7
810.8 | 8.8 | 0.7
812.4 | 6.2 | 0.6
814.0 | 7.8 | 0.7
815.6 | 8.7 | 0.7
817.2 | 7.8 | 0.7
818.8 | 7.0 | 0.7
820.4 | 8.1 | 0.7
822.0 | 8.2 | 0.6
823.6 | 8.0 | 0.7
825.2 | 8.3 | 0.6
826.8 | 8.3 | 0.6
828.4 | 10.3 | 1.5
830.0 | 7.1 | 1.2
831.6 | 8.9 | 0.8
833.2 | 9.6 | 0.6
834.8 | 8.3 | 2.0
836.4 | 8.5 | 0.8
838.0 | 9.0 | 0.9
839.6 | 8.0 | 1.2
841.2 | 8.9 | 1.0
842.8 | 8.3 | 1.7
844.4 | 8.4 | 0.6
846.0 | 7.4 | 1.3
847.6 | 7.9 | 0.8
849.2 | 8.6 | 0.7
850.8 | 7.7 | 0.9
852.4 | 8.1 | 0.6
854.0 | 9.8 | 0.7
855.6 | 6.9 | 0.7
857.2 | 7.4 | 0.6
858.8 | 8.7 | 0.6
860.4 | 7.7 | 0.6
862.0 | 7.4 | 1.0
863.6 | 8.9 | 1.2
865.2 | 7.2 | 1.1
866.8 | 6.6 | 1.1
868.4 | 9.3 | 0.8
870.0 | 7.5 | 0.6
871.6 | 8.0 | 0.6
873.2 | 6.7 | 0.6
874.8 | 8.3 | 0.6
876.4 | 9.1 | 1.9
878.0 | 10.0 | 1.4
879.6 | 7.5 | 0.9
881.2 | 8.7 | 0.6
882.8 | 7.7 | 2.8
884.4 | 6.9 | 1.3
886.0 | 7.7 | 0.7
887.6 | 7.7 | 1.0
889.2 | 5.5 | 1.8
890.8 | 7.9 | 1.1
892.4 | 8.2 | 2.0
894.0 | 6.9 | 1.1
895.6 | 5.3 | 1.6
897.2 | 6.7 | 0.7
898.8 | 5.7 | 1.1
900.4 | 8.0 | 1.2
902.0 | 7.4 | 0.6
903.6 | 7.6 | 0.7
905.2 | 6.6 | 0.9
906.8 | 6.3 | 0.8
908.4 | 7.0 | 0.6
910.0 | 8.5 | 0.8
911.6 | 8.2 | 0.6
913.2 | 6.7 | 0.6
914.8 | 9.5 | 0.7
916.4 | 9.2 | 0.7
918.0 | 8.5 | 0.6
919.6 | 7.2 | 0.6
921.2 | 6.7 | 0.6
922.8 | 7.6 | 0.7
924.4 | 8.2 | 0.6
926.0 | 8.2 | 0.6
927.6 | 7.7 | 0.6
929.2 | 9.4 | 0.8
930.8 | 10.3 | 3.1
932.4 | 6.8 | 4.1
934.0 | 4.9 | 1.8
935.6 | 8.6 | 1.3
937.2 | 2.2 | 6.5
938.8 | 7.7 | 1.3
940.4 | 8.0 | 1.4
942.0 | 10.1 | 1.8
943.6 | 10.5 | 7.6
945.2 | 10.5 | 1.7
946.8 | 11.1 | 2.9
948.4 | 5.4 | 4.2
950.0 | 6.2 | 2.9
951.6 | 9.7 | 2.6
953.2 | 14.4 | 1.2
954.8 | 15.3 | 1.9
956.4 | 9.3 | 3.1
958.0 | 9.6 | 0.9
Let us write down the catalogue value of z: 0.453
